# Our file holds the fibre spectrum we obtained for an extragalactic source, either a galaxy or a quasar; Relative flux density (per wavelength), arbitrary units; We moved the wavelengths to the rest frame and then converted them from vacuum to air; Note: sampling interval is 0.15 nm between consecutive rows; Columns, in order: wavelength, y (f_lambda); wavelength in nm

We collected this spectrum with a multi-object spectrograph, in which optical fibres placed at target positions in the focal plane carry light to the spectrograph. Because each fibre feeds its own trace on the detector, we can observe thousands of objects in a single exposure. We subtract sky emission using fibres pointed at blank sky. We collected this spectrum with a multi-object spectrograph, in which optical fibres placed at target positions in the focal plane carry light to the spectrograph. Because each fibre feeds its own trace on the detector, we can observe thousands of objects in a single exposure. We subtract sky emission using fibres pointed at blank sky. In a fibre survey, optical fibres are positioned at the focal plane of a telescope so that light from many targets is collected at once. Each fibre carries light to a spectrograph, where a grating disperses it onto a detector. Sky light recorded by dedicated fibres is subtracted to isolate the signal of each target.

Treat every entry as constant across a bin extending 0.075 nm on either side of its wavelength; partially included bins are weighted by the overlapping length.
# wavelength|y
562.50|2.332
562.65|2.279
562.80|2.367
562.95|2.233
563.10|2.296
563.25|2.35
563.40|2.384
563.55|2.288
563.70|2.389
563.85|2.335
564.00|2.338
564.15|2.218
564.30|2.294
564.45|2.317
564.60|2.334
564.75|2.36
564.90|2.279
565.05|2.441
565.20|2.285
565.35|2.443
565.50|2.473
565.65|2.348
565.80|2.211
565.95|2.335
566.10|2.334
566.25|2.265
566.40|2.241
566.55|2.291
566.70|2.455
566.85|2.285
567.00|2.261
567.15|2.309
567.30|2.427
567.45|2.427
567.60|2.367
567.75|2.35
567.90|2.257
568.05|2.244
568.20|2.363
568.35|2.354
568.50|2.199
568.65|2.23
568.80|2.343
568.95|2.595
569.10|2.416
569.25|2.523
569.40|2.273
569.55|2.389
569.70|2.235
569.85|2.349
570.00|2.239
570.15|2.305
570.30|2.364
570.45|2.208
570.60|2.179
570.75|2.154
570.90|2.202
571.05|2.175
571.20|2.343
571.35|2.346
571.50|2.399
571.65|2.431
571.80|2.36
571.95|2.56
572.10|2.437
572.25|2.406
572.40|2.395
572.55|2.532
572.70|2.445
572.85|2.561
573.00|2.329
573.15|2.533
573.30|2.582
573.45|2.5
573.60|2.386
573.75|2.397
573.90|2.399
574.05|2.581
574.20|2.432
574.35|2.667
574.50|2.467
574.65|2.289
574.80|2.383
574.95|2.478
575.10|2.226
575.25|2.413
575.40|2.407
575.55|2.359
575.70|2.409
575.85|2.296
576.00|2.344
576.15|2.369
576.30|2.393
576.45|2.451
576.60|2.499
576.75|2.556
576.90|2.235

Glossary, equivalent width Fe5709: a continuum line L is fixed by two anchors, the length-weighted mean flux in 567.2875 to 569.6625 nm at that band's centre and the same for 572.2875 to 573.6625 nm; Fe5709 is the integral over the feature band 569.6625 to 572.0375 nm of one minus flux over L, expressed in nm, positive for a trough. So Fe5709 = 0.11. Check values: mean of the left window 2.36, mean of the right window 2.47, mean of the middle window 2.3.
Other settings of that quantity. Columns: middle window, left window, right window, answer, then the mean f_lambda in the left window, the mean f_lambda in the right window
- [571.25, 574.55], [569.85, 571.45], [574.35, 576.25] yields -0.20 nm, 2.26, 2.38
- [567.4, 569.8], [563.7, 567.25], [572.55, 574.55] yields 0.04 nm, 2.33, 2.49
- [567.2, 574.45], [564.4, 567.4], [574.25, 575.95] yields -0.03 nm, 2.34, 2.4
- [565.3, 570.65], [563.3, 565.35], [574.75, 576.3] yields 0.03 nm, 2.33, 2.37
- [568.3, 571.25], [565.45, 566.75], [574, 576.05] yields 0.07 nm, 2.32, 2.41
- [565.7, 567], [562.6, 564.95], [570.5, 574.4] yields 0.02 nm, 2.32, 2.41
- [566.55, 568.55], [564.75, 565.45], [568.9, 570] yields 0.04 nm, 2.37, 2.38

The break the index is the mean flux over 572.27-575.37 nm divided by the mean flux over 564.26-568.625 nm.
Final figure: 1.05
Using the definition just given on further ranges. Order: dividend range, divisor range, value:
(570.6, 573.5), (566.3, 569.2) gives 1.03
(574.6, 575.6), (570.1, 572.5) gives 1.02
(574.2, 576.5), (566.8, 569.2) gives 1.02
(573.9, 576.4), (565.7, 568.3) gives 1.04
